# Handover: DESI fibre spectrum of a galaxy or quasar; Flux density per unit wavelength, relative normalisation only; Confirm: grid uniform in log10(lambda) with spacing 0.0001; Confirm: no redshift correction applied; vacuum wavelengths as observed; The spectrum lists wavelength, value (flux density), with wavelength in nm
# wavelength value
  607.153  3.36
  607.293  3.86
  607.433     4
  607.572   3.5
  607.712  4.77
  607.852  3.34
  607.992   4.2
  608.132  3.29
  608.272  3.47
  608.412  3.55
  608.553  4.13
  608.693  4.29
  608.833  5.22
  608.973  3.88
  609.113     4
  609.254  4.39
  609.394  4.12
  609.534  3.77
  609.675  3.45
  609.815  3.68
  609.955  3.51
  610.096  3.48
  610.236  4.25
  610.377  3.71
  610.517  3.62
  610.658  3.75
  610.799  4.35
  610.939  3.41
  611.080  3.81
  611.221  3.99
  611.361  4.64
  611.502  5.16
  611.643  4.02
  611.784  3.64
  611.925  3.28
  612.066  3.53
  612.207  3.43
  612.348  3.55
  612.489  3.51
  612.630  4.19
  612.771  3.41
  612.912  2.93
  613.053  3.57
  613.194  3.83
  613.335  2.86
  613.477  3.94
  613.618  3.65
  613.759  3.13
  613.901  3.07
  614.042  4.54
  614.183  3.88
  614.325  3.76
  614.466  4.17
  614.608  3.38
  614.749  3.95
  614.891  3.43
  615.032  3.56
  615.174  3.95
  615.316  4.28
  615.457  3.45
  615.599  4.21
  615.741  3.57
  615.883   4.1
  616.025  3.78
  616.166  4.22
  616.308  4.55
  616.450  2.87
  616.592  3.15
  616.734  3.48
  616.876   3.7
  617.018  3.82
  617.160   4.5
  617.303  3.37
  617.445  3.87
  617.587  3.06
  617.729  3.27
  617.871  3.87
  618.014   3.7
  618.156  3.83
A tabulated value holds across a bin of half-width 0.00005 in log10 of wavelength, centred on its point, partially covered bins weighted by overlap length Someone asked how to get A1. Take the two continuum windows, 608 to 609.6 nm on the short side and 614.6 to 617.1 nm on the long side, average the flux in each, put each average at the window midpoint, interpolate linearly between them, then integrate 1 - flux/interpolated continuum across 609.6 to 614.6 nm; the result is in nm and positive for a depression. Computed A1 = 0.22 nm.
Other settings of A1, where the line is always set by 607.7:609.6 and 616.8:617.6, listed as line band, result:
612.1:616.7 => 0.19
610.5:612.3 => 0.01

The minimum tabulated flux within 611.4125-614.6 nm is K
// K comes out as 2.86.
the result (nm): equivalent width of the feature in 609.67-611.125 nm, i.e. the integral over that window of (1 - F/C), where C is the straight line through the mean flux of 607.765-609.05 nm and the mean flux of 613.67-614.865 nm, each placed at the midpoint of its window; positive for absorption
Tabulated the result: 0.05 nm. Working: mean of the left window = 3.94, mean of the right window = 3.72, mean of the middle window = 3.74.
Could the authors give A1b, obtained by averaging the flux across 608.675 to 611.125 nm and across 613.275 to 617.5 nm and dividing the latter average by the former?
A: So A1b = 0.95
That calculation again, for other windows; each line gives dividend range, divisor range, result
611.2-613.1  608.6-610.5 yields 0.95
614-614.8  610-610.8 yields 1.03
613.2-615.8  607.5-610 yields 0.95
